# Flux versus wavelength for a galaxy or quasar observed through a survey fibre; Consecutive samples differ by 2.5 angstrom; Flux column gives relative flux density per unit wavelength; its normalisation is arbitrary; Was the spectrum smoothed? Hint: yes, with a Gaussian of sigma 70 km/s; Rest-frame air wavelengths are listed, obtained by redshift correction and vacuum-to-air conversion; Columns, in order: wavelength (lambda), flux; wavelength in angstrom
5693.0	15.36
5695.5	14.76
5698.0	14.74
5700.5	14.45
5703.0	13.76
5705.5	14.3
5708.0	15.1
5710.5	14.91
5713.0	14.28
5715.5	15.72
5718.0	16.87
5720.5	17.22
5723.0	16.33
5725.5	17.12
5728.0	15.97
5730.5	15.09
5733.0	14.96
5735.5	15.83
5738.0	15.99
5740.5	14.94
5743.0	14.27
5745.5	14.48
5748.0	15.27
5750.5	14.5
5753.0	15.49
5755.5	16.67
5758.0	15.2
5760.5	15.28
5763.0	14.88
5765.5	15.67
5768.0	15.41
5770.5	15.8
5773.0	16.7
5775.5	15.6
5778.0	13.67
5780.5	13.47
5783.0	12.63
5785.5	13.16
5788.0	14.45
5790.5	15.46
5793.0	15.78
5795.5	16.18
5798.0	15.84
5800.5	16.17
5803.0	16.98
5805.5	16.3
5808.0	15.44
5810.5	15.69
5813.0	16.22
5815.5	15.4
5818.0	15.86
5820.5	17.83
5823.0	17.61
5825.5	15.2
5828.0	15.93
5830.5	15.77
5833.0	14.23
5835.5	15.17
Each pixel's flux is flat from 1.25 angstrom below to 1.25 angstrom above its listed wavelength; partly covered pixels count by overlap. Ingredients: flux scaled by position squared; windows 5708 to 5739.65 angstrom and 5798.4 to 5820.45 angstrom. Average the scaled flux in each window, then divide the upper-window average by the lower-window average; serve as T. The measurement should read 1.0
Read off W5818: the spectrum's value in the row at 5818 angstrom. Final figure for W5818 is 15.86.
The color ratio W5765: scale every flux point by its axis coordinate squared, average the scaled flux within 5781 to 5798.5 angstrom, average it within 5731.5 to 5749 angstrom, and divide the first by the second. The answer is 0.99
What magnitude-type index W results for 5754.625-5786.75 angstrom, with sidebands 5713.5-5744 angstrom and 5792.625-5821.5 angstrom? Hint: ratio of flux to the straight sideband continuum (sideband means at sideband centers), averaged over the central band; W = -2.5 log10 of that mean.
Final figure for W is 0.08 mag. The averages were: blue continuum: 15.8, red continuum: 16.1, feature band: 14.9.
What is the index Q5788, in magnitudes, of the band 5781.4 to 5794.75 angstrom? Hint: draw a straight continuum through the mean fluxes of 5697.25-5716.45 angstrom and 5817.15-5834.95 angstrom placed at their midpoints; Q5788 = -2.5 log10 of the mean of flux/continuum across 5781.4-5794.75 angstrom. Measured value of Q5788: 0.09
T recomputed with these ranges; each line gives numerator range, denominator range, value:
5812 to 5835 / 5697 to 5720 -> 1.11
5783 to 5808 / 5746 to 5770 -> 1.02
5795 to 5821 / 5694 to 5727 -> 1.09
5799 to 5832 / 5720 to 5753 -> 1.07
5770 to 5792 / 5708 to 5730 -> 0.93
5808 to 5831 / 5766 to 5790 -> 1.12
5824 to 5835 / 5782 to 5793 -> 1.10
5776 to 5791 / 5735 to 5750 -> 0.93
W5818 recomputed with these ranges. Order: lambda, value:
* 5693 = 15.36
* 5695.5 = 14.76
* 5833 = 14.23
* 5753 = 15.49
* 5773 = 16.7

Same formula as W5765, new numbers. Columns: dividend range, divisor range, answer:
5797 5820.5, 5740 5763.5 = 1.09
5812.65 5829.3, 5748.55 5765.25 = 1.09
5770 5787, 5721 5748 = 0.94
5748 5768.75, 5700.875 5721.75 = 1.03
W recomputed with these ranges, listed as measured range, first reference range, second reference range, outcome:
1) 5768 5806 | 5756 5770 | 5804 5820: 0.03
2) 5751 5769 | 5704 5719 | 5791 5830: 0.01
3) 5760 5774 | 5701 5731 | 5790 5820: 0.01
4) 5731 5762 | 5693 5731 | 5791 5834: 0.03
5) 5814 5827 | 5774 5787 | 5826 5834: -0.09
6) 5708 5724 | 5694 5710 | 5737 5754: -0.08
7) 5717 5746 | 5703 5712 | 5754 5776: -0.05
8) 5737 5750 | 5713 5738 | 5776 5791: 0.03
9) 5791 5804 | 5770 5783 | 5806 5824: -0.04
